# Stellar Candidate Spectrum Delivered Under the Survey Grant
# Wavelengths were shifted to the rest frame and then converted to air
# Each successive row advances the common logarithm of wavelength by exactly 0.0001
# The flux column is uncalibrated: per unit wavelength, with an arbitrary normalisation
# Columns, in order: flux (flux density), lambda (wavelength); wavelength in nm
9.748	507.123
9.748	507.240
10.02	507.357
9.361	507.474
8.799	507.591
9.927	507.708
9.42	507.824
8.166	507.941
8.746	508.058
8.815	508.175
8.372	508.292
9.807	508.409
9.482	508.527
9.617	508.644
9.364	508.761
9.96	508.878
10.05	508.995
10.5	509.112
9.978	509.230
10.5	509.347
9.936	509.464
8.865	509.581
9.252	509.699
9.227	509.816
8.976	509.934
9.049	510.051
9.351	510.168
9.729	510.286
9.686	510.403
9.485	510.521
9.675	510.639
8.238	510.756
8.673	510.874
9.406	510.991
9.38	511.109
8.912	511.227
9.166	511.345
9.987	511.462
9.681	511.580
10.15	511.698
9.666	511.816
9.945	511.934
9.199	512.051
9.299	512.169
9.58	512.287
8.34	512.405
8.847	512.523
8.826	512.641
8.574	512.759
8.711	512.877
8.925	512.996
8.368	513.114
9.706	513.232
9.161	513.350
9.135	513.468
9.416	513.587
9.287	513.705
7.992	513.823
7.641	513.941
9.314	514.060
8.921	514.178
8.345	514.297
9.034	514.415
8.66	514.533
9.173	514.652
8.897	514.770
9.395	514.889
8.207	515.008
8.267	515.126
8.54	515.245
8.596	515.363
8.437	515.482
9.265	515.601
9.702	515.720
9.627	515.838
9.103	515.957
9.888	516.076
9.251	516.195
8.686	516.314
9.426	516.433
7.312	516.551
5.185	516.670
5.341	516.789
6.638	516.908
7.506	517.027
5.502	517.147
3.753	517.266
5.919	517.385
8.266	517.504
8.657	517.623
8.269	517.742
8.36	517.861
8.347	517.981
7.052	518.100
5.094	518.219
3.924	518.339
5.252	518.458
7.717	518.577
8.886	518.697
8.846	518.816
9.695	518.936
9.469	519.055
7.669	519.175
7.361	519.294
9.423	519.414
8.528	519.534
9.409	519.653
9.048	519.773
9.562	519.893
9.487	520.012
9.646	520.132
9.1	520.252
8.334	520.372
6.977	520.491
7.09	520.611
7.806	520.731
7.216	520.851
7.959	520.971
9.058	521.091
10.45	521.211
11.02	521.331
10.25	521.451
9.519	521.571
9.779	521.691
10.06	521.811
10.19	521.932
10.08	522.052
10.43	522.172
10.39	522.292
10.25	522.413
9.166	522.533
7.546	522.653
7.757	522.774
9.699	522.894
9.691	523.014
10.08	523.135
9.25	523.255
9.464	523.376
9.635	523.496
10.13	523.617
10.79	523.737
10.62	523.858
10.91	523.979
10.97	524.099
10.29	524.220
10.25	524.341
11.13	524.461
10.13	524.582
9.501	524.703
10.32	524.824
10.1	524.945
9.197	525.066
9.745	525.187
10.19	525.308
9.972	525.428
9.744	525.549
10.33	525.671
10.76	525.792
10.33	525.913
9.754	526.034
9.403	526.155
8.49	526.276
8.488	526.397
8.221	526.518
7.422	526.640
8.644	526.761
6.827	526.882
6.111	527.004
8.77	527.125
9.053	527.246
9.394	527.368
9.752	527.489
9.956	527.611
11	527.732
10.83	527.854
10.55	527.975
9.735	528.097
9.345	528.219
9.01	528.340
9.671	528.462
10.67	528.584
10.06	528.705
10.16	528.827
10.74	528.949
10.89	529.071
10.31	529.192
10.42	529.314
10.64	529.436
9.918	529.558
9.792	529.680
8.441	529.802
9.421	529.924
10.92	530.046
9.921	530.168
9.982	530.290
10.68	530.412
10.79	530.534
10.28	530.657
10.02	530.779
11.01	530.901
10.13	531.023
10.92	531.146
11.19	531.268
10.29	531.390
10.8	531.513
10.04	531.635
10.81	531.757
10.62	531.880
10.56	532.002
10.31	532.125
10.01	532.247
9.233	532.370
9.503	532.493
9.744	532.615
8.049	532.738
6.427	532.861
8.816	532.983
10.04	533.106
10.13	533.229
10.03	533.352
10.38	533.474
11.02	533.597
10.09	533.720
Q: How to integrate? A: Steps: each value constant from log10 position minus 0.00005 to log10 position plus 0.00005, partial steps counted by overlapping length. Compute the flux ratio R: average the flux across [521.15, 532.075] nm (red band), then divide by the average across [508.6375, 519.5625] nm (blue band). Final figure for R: 1.15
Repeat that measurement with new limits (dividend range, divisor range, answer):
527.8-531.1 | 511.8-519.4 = 1.23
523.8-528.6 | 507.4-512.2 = 1.02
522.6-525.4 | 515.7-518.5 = 1.35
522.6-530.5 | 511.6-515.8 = 1.08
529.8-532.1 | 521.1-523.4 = 1.07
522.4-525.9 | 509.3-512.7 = 1.06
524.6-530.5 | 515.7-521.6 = 1.19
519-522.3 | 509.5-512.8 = 0.98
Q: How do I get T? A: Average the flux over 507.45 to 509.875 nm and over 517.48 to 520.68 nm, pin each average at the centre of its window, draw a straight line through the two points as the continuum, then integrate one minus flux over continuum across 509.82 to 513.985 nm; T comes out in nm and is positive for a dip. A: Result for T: -0.057 nm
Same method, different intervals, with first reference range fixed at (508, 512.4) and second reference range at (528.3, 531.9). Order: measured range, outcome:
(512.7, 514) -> 0.103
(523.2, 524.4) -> -0.026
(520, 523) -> 0.226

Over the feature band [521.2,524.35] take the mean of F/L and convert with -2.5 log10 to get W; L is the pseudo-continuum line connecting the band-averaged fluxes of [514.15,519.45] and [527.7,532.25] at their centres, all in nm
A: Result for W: -0.11 mag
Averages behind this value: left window 7.96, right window 10.3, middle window 9.94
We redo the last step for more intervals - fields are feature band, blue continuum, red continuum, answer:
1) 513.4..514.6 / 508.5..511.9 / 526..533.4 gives 0.092 mag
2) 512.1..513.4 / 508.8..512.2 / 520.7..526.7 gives 0.072 mag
